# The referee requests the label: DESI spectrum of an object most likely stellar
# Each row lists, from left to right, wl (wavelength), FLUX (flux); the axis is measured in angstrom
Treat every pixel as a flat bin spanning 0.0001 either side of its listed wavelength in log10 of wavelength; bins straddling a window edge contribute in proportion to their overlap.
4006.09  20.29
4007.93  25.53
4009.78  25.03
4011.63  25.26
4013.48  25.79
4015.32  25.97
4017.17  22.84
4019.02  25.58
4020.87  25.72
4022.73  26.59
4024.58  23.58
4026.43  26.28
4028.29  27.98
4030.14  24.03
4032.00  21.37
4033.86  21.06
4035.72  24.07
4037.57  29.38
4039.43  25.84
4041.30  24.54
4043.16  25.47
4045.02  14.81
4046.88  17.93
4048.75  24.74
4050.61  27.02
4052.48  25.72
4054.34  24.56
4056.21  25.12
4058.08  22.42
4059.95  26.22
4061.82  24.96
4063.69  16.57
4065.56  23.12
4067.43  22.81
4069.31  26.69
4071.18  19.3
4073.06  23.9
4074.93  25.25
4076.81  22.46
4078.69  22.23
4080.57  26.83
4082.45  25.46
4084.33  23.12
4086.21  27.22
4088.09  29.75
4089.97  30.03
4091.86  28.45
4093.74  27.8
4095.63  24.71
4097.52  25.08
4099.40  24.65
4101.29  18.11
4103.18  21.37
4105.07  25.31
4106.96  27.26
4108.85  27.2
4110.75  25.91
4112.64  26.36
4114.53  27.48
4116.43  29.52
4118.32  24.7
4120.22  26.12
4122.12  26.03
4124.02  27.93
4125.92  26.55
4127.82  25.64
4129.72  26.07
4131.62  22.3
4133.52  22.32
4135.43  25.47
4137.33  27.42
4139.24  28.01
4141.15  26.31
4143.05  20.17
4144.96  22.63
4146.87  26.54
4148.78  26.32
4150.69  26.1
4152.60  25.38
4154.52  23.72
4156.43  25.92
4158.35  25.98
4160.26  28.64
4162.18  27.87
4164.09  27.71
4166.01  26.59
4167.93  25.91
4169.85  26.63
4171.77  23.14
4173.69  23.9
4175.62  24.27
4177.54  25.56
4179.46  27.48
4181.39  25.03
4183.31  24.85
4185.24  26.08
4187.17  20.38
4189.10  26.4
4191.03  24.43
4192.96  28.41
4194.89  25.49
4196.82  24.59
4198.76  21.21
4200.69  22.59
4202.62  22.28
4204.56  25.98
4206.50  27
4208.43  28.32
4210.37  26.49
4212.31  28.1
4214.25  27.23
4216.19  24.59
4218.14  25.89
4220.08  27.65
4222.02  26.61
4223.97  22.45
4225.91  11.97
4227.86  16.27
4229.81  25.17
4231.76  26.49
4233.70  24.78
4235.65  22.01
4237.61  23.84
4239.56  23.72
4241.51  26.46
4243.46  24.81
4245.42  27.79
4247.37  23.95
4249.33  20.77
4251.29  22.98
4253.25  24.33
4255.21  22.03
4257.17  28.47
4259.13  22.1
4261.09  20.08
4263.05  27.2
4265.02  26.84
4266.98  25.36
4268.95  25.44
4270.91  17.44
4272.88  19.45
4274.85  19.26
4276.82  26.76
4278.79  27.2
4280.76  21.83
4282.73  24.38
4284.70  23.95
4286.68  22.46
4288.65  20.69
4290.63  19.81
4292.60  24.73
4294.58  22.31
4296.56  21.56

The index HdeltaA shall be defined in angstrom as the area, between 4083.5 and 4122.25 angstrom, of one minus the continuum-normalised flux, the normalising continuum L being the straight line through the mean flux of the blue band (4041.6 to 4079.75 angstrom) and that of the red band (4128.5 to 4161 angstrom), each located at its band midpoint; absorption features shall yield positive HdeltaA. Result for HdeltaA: -2.96 angstrom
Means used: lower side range 23.1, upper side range 25.2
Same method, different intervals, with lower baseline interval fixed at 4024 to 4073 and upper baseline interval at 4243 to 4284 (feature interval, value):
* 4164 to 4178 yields -1.0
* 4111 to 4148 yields -3.1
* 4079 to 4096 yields -2.3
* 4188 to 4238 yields -1.6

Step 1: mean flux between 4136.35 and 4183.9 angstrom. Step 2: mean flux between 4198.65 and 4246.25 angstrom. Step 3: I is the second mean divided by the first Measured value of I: 0.95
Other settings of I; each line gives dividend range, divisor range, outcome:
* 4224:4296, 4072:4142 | 0.90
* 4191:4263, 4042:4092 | 1.01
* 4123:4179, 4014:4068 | 1.06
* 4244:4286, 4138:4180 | 0.92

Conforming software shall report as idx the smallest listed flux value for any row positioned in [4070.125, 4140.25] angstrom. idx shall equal 18.11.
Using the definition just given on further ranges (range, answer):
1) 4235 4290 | 17.44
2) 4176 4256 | 11.97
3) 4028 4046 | 14.81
